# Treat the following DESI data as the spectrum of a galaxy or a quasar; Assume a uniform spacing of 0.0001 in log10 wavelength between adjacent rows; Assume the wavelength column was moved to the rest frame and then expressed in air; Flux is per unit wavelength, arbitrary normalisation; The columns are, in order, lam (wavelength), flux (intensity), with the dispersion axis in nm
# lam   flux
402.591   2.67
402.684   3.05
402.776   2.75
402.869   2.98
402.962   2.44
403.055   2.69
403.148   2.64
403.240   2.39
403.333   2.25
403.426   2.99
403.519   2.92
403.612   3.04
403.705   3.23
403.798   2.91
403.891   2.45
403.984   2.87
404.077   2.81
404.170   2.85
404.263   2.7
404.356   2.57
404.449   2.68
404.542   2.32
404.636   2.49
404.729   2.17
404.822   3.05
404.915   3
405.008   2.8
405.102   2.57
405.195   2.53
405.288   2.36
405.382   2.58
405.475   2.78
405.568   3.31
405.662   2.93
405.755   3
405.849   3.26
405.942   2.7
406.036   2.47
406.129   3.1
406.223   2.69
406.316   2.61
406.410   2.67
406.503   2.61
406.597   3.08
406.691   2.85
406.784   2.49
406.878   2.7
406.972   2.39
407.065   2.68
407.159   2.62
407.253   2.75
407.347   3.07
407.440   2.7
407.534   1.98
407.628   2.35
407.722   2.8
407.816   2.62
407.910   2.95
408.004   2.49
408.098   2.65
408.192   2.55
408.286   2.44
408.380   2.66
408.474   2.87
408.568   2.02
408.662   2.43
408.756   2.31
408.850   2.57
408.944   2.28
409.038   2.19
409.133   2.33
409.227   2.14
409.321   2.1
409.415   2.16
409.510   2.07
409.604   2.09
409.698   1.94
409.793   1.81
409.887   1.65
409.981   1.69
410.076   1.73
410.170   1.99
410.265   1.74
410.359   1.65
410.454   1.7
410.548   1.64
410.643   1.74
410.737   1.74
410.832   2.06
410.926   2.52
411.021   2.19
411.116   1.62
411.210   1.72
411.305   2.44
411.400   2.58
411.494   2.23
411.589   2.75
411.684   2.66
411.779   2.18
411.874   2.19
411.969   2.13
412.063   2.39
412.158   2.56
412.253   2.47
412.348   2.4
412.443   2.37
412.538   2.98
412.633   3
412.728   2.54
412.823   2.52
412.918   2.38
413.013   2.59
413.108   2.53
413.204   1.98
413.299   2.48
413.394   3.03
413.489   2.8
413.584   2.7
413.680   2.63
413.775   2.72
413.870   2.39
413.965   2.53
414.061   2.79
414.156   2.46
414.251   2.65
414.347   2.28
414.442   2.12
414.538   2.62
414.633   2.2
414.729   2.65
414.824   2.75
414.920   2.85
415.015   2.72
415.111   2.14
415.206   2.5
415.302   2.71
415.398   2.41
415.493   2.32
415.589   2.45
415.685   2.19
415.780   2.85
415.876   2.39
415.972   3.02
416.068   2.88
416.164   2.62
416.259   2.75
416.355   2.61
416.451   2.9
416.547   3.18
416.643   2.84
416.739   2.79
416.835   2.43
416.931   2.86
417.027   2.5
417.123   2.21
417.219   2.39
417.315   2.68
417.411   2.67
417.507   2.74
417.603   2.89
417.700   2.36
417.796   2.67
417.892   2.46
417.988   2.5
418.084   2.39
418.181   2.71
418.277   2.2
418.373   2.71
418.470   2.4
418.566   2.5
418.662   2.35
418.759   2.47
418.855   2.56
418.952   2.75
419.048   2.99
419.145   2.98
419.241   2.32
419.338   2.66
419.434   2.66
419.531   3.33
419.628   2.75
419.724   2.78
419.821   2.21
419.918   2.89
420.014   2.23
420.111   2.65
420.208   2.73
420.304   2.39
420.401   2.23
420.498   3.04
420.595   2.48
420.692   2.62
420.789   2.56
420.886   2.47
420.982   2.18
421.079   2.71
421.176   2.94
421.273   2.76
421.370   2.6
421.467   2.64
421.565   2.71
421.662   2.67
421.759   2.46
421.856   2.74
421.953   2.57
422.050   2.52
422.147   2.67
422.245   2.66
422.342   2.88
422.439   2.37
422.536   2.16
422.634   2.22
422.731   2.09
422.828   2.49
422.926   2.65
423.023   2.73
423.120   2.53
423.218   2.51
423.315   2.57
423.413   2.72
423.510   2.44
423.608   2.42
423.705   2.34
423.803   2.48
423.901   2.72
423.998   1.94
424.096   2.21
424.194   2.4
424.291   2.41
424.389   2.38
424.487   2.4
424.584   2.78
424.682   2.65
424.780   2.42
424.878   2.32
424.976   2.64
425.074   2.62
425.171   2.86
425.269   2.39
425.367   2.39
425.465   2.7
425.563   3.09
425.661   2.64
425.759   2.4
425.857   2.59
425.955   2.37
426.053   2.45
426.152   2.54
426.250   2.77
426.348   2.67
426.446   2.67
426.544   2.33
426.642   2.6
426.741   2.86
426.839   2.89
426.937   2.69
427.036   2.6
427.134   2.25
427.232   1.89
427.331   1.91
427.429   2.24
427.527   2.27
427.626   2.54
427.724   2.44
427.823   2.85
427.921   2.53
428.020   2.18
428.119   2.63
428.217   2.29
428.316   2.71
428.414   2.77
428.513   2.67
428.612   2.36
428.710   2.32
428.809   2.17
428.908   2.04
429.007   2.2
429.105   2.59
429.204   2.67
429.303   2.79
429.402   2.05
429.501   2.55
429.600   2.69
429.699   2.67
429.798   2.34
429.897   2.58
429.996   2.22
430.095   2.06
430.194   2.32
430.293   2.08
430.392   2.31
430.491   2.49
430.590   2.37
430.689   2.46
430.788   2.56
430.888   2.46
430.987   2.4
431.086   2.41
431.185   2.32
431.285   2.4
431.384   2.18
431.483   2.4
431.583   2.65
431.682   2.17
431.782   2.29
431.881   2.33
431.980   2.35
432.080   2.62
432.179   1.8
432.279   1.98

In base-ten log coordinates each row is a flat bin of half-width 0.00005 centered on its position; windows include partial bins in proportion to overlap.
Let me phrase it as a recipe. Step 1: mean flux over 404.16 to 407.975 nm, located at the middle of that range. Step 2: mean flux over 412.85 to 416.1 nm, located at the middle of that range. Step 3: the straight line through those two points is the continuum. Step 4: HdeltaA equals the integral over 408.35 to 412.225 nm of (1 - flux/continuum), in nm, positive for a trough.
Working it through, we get 0.73 nm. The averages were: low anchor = 2.7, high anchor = 2.55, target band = 2.13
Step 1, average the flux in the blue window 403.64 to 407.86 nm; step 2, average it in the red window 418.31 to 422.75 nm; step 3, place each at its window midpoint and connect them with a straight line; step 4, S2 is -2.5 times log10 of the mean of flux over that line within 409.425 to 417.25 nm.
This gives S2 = 0.11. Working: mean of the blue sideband 2.72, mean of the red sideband 2.59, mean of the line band 2.4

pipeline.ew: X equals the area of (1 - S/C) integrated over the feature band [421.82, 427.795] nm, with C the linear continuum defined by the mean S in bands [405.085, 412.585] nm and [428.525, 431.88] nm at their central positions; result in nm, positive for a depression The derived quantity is -0.292 nm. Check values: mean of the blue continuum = 2.4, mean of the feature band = 2.5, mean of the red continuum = 2.38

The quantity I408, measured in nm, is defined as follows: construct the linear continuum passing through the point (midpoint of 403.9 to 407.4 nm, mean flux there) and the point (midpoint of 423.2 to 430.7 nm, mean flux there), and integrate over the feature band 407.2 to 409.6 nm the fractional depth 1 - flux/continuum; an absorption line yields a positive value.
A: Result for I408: 0.22 nm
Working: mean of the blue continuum 2.73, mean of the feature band 2.45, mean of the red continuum 2.47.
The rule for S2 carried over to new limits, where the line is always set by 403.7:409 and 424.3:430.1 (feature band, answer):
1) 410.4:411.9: 0.234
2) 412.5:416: 0.018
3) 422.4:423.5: 0.032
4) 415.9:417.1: -0.072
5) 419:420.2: -0.060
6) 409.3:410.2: 0.348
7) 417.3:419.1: -0.003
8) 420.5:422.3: -0.032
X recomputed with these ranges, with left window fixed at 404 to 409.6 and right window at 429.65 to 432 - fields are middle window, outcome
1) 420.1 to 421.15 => -0.04 nm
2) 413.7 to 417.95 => -0.13 nm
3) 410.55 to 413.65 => 0.21 nm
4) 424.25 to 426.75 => -0.15 nm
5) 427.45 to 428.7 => -0.06 nm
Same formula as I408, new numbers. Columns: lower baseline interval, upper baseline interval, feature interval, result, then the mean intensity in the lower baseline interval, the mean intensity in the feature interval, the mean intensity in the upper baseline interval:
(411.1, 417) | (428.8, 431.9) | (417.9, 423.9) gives -0.23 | 2.54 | 2.57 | 2.38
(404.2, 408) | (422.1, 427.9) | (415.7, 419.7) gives -0.12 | 2.7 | 2.65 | 2.5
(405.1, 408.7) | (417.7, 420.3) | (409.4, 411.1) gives 0.49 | 2.68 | 1.88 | 2.6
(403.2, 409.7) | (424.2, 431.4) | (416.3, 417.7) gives -0.07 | 2.62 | 2.68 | 2.47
